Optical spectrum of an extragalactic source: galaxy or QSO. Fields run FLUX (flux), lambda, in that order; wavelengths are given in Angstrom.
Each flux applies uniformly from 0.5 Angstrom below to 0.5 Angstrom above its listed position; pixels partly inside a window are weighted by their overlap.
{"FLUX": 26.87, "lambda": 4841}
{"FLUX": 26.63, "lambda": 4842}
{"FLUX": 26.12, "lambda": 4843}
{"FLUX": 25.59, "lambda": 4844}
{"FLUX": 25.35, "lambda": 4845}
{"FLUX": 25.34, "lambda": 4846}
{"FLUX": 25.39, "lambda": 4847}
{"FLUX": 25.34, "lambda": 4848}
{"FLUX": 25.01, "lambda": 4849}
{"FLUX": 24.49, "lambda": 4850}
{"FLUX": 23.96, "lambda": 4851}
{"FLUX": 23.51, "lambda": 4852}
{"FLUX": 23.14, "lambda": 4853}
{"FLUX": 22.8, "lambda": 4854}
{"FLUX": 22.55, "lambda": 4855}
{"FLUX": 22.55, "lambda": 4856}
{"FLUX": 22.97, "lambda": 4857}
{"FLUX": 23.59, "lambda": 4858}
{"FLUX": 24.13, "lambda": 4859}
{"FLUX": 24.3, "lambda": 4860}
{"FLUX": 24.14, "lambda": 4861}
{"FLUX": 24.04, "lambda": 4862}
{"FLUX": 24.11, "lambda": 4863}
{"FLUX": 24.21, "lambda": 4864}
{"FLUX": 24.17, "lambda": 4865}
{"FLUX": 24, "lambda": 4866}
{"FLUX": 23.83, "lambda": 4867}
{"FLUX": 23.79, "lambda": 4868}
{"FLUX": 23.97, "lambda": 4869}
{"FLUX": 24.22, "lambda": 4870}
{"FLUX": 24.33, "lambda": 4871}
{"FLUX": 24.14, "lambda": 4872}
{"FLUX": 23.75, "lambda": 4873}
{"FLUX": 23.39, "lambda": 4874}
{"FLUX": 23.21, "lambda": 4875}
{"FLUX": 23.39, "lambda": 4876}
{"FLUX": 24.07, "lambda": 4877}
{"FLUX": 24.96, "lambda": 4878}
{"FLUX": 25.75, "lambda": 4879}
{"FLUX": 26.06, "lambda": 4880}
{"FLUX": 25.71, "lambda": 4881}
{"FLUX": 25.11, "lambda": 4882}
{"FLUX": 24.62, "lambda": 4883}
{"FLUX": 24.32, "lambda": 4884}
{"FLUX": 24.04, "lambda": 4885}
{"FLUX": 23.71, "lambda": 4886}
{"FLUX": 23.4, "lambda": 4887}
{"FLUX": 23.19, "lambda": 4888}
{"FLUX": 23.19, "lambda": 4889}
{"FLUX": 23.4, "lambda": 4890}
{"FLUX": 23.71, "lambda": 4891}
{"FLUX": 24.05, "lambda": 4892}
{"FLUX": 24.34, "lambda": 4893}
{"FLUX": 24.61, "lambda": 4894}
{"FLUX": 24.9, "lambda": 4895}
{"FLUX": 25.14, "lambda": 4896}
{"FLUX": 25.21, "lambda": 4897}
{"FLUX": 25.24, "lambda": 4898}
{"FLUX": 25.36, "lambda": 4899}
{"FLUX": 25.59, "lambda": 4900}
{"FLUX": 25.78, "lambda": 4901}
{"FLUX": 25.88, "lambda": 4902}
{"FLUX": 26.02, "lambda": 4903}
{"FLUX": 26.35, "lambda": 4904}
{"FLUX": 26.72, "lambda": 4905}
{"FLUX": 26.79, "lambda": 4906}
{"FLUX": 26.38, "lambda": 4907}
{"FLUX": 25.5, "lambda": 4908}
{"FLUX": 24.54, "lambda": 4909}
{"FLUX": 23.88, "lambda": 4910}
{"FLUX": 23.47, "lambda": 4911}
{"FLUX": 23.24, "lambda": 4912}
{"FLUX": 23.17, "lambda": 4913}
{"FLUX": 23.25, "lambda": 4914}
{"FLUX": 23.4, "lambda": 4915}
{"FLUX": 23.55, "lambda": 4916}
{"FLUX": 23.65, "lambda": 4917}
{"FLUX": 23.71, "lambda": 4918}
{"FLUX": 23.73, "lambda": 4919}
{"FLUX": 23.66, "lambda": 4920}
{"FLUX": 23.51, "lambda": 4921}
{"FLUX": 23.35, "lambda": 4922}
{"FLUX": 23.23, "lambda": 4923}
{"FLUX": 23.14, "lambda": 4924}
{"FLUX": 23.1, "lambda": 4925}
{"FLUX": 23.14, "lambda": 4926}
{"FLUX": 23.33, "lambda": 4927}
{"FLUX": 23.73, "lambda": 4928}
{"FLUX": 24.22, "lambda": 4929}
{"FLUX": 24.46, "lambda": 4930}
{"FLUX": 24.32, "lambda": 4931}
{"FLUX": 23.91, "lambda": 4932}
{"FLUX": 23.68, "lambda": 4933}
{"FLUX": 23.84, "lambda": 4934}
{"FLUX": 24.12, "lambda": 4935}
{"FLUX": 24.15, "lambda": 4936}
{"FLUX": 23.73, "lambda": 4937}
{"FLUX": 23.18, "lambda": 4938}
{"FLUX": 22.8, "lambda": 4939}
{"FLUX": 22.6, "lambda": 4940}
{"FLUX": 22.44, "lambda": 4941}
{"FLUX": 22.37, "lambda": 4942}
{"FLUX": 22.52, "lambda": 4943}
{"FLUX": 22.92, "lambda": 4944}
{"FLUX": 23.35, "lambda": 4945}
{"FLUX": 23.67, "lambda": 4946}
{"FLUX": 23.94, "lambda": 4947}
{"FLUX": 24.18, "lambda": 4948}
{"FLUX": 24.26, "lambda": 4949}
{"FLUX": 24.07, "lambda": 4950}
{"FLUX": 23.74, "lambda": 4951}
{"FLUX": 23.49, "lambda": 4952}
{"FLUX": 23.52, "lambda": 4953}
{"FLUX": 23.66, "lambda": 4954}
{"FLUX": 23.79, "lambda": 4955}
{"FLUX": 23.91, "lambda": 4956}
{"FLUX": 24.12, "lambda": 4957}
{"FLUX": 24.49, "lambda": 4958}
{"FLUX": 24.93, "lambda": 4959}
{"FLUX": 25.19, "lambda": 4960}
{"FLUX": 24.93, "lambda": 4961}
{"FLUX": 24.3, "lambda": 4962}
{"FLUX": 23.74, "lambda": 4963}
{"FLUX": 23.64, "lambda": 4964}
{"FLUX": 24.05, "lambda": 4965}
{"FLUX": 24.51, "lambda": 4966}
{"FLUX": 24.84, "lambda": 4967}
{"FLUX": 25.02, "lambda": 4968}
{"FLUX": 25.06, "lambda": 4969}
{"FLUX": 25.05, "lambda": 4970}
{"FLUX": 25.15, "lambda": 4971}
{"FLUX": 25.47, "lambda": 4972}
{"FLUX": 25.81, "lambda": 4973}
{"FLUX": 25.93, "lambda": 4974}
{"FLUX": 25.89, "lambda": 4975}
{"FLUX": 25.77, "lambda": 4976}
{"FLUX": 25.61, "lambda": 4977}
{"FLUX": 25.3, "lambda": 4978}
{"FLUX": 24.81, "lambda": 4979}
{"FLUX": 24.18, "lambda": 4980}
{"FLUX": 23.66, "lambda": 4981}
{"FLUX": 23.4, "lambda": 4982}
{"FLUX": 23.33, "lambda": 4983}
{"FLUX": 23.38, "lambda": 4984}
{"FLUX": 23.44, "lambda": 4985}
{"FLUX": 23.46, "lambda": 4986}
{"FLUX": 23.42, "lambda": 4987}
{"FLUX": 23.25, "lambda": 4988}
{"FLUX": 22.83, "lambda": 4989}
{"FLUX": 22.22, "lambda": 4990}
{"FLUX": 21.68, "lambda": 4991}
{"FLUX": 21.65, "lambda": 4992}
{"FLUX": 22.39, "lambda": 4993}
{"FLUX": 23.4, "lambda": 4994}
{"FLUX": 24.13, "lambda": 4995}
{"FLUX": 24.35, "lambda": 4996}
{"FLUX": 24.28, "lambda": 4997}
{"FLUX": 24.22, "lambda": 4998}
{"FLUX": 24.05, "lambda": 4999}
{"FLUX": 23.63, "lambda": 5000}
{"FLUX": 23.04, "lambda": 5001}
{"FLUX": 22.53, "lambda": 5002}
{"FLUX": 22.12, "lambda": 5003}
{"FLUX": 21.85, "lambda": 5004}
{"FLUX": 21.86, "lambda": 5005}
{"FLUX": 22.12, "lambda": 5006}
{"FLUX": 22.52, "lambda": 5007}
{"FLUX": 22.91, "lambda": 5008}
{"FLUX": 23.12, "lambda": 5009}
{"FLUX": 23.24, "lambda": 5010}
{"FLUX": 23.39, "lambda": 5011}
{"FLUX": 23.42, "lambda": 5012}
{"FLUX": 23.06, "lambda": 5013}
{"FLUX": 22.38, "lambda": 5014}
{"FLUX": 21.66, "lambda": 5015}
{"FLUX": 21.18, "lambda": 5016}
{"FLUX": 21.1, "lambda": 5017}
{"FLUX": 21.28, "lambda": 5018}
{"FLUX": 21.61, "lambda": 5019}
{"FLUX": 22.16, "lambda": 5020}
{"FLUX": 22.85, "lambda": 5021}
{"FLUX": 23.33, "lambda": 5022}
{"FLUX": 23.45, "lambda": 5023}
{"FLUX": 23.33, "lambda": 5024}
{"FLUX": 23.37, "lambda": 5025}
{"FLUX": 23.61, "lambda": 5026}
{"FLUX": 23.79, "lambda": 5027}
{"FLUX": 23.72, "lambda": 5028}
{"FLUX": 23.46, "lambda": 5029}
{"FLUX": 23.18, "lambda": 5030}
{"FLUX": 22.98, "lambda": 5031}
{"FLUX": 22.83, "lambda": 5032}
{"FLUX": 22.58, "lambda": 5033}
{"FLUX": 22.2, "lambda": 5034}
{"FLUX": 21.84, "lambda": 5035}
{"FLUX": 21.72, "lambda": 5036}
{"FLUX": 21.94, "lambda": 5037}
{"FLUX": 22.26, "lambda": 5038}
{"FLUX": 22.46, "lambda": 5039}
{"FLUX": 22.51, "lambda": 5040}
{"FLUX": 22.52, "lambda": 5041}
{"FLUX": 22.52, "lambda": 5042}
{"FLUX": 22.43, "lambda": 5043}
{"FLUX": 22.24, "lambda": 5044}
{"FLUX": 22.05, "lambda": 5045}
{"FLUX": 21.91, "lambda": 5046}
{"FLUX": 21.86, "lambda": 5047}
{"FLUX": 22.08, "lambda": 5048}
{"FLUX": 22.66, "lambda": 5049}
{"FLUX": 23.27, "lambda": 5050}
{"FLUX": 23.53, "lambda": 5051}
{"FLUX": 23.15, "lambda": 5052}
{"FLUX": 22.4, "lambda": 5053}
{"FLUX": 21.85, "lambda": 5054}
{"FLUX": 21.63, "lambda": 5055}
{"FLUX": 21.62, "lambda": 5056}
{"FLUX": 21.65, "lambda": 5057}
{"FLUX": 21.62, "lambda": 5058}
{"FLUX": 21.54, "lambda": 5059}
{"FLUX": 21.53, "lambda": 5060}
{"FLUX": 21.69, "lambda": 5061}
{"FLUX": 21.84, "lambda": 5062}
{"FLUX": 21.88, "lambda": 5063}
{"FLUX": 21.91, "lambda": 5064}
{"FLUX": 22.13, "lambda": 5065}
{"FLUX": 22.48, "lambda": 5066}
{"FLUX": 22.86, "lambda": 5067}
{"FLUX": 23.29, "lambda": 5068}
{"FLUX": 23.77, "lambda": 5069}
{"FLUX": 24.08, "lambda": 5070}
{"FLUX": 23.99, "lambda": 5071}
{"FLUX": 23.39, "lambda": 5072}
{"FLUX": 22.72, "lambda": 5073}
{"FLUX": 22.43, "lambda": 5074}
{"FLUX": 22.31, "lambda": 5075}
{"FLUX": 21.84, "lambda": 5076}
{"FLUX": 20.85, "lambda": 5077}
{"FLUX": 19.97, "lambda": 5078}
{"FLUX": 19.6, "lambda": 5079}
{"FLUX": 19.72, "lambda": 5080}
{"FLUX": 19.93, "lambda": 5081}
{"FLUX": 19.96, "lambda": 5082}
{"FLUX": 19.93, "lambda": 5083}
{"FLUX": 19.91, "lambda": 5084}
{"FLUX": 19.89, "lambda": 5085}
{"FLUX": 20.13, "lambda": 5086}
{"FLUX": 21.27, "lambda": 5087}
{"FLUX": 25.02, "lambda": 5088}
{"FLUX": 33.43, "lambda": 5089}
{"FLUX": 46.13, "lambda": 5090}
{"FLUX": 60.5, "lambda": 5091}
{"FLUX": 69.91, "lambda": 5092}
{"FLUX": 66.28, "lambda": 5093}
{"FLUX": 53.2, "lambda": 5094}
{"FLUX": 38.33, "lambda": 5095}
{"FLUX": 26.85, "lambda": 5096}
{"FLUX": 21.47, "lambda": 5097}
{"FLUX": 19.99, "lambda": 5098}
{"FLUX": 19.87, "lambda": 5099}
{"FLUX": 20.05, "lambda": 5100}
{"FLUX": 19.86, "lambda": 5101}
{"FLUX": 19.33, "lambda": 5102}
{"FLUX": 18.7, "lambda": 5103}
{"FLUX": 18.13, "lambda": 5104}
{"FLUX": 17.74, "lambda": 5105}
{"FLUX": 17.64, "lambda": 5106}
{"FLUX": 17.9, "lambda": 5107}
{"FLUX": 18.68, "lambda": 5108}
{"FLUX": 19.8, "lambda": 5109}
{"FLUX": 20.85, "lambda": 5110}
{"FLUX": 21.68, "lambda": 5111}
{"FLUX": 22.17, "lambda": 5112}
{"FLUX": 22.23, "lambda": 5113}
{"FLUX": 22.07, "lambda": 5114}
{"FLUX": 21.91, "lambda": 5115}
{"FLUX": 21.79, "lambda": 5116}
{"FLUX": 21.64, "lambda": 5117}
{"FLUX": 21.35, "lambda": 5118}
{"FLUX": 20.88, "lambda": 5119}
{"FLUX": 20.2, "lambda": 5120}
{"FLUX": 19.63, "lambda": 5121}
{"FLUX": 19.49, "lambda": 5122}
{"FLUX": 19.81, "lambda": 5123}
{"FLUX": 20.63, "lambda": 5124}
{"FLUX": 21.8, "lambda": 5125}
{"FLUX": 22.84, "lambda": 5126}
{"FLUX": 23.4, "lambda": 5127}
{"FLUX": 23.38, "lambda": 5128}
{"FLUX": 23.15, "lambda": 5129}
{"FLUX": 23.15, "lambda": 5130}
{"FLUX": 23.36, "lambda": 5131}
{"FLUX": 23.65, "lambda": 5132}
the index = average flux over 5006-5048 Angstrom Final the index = 22.6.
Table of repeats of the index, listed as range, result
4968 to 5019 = 23.5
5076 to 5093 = 29.4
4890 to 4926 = 24.5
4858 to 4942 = 24.2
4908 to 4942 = 23.6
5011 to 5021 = 22.1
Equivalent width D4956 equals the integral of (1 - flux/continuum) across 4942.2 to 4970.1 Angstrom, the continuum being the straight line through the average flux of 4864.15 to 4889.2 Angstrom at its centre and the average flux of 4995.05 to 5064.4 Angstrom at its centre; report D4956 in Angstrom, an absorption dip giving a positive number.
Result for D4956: -0.9 Angstrom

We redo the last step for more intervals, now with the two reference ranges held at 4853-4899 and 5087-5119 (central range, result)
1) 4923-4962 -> 2.2 Angstrom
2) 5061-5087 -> 5.3 Angstrom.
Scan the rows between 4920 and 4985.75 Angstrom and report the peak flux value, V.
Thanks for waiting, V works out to 25.93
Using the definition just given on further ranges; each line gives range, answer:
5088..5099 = 69.91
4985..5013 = 24.35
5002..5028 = 23.79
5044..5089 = 33.43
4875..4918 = 26.79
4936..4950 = 24.26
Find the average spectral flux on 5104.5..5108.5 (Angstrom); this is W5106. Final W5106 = 18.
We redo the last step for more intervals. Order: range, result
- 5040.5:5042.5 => 22.5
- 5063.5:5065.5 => 22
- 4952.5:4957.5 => 23.8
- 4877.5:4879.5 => 25.4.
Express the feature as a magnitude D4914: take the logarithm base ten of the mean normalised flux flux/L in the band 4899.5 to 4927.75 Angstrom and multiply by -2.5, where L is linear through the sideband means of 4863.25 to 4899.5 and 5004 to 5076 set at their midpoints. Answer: -0.02 mag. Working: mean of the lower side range 24.3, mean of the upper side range 22.5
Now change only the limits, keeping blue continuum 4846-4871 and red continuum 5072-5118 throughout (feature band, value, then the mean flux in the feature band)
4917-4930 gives 0.04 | 23.5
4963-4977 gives -0.01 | 25.1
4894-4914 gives -0.04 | 25.2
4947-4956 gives 0.03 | 23.8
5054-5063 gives 0.17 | 21.7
